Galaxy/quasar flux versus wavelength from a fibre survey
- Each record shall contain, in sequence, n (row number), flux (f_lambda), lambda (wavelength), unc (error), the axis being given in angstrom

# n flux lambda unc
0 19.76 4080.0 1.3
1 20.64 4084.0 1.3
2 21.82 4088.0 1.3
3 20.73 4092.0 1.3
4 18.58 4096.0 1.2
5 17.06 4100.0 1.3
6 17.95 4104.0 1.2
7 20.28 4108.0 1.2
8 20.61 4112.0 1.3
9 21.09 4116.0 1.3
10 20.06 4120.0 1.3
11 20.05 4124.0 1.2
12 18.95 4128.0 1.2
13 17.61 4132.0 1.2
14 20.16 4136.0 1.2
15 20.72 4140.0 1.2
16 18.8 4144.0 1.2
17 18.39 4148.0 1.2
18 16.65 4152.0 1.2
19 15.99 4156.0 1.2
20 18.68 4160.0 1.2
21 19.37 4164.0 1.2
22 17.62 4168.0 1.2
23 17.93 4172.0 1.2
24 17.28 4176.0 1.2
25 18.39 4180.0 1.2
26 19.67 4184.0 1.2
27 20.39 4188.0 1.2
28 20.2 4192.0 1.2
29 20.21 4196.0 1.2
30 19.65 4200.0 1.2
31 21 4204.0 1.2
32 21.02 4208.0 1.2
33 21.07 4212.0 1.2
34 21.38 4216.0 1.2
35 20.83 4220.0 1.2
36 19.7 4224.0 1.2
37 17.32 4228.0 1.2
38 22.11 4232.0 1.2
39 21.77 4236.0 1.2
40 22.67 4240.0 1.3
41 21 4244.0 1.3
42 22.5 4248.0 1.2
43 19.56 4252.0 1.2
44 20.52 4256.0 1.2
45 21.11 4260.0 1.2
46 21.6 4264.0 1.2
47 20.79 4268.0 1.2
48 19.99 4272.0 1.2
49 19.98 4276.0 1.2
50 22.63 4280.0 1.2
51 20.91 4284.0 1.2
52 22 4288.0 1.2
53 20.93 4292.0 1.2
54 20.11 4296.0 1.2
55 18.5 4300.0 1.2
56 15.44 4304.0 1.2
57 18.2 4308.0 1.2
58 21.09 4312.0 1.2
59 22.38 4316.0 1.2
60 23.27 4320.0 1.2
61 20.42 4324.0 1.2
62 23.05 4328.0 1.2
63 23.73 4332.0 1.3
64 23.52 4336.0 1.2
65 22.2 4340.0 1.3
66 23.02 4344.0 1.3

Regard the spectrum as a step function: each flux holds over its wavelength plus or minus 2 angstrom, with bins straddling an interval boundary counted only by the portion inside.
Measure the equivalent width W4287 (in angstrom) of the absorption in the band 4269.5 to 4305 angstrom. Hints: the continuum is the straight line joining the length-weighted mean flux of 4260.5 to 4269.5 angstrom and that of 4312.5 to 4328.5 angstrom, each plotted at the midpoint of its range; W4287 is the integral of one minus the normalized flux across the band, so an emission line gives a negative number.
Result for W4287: 2.24 angstrom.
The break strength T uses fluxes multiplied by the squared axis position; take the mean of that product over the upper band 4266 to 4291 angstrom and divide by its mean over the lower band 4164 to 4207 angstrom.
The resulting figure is 1.14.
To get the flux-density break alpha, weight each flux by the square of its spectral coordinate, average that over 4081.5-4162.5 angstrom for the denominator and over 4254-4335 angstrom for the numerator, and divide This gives 1.2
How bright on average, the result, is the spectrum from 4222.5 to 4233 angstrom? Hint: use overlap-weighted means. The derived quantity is 19.5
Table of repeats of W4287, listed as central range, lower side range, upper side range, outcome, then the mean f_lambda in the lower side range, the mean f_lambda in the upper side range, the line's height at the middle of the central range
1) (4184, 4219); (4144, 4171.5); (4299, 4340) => -3.4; 17.9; 21.1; 18.7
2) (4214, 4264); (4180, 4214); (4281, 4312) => -2.2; 20.3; 19.7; 20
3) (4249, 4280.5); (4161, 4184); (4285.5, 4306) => -2.6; 18.3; 19.4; 19.1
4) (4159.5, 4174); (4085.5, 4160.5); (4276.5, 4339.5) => 0.9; 19.2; 21.1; 19.6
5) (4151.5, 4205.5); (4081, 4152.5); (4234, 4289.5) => 3.8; 19.5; 21.2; 20.2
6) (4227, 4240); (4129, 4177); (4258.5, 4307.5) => -1.0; 18.3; 20.3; 19.5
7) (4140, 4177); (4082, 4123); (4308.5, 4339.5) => 4.4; 19.9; 22.3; 20.5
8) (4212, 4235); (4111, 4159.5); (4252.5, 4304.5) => -0.6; 19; 20.5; 19.9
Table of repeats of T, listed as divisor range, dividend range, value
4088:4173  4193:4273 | 1.15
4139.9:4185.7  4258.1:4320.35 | 1.20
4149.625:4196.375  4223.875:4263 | 1.17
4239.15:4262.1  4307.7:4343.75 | 1.09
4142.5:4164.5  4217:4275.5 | 1.22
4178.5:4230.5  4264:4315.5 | 1.04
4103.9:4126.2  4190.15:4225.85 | 1.07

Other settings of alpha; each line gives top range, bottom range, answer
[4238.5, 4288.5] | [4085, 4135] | 1.16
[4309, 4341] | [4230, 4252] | 1.07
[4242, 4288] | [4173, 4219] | 1.09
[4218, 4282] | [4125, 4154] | 1.17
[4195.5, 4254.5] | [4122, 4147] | 1.12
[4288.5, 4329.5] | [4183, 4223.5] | 1.04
